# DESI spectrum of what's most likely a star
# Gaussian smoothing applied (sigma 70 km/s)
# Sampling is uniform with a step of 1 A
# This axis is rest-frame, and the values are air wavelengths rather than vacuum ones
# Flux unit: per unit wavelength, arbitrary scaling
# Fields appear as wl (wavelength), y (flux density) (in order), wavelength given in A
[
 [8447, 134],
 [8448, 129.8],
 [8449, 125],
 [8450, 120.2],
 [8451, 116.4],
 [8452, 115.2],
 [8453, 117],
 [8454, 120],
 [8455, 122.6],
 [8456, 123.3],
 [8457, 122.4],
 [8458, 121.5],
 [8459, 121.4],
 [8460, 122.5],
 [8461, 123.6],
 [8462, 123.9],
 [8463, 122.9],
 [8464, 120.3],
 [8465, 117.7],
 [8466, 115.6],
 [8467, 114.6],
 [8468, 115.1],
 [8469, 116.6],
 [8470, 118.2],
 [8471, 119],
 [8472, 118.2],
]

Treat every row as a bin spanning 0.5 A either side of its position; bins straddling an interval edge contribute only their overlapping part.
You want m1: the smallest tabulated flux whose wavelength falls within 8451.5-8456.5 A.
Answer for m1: 115.2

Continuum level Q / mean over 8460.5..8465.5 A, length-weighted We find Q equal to 122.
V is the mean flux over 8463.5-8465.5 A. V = 119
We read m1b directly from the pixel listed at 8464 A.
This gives 120.3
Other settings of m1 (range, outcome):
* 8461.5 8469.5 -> 114.6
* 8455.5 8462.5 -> 121.4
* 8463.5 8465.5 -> 117.7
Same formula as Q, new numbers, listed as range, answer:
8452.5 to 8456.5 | 121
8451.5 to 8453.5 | 116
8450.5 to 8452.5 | 116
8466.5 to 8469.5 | 115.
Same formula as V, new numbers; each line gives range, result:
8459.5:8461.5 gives 123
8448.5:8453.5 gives 119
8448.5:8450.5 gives 123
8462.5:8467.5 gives 118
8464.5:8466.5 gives 117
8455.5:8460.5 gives 122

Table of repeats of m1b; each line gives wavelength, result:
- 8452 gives 115.2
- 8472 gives 118.2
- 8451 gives 116.4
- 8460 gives 122.5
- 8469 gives 116.6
